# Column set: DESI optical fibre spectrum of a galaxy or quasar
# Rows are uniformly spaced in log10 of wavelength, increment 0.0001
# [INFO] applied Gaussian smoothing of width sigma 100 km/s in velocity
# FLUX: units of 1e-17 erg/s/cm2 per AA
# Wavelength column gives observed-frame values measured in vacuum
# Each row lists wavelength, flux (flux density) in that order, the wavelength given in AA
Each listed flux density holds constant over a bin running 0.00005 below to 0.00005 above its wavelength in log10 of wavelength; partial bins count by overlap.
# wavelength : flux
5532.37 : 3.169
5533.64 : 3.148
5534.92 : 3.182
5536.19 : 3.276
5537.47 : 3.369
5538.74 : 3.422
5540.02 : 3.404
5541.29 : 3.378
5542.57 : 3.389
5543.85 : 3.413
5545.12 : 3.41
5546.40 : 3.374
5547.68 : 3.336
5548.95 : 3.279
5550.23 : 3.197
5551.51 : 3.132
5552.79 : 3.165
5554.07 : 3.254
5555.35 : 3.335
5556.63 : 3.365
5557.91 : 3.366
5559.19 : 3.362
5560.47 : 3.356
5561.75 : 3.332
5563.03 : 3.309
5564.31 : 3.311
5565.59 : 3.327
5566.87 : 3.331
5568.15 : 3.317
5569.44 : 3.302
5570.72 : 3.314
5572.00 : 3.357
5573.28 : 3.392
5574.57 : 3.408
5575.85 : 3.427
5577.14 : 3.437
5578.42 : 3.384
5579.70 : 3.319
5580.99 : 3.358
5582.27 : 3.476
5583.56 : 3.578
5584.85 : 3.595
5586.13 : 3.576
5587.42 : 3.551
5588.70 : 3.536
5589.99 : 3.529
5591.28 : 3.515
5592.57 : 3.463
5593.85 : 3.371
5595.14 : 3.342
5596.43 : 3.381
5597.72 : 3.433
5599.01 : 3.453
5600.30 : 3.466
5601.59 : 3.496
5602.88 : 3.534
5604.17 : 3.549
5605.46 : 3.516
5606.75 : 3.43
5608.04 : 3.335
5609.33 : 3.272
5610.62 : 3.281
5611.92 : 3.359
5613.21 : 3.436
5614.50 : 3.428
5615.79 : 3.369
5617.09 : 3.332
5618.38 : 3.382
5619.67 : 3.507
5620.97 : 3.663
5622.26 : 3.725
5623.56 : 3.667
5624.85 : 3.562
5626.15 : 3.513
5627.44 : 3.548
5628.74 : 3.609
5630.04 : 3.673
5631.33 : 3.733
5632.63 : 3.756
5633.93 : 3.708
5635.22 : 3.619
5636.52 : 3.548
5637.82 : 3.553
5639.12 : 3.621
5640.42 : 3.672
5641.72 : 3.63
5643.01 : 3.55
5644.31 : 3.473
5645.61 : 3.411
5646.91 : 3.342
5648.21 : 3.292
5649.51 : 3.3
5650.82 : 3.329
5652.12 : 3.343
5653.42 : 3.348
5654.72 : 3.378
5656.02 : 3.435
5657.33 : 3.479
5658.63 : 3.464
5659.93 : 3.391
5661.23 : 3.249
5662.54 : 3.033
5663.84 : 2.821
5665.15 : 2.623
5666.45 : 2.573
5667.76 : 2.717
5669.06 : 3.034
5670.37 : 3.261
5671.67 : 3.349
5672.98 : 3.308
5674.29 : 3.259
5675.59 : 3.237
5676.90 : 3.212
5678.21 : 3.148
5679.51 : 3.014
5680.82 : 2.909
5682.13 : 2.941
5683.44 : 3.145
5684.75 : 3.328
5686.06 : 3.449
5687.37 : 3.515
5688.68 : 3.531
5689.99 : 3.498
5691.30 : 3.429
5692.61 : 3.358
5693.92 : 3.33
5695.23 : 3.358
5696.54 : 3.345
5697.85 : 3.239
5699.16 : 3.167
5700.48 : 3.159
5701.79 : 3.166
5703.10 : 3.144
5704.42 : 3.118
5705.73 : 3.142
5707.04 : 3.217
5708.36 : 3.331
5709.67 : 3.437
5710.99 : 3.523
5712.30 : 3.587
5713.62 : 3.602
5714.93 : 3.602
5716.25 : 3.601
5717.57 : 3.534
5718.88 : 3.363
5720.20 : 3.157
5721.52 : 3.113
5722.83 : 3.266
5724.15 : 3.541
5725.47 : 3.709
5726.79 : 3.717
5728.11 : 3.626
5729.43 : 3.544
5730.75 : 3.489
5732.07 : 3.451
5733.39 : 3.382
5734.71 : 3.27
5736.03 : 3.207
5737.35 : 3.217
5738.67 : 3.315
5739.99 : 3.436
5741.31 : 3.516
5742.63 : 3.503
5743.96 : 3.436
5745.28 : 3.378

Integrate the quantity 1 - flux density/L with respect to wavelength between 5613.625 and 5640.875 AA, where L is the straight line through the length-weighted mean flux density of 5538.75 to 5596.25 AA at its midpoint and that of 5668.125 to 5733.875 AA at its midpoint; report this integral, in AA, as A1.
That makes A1 -1.8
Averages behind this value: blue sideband 3.38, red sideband 3.34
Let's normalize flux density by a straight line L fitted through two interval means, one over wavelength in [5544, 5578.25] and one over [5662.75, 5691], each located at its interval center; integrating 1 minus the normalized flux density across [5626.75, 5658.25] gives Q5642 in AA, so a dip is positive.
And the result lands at -3.1 AA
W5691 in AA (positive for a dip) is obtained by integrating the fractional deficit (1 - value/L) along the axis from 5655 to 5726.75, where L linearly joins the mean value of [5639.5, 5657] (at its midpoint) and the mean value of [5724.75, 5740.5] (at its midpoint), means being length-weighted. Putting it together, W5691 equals 3.4 AA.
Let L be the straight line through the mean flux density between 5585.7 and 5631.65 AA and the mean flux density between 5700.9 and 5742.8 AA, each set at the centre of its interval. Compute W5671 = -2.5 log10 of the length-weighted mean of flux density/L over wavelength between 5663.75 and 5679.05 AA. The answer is 0.13 mag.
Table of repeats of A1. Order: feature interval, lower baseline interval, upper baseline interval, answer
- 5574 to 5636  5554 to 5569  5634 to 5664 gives -2.13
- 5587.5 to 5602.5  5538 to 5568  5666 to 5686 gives -0.94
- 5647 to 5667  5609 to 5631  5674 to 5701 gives 0.95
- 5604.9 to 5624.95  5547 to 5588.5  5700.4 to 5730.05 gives -0.44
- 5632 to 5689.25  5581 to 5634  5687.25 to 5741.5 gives 2.36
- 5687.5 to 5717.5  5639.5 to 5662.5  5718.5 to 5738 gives 0.36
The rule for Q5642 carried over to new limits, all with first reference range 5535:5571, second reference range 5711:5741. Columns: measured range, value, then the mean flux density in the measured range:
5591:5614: -0.44 AA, 3.42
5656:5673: 1.48 AA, 3.1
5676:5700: 1.03 AA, 3.27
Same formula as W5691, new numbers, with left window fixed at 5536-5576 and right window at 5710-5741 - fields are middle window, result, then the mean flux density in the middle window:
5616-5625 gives -0.4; 3.54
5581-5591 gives -0.5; 3.54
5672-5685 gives 1.0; 3.15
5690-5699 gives 0.2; 3.35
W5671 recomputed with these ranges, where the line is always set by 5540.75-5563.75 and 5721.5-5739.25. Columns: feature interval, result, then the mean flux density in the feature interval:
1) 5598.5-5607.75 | -0.044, 3.49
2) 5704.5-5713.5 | 0.014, 3.37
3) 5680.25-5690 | 0.040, 3.28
